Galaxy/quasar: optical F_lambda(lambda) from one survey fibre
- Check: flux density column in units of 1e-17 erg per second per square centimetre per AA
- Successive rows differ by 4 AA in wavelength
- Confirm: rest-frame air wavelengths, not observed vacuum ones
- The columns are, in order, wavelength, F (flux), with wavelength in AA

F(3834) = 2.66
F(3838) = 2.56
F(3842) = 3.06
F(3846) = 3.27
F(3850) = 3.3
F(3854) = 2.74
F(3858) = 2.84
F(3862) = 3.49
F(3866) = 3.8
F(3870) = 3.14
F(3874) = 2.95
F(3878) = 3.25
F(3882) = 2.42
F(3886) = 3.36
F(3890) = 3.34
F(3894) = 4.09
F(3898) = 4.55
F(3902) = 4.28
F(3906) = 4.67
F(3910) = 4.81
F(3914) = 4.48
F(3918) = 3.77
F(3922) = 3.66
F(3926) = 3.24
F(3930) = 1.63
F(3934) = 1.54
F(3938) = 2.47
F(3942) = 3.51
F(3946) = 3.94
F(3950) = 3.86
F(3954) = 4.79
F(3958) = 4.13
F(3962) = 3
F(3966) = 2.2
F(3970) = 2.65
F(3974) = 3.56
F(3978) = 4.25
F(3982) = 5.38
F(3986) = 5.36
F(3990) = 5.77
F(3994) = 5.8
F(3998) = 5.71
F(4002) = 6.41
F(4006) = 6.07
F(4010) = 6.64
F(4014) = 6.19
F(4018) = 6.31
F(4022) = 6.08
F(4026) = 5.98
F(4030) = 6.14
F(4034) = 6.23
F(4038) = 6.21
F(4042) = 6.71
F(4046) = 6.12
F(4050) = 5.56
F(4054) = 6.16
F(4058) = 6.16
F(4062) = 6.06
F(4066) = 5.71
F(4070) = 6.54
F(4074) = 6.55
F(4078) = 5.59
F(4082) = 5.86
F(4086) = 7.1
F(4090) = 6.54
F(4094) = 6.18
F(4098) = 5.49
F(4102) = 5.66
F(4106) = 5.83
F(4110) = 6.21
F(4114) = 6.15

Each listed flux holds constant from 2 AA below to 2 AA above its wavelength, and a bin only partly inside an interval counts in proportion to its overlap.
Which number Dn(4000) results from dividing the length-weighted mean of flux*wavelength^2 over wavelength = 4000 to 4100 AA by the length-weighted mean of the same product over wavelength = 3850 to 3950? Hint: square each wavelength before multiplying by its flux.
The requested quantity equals 1.9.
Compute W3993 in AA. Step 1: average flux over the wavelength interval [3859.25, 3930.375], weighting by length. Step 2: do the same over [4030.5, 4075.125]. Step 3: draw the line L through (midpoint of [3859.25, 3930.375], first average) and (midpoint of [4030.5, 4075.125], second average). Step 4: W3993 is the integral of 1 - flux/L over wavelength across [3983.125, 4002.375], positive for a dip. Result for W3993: -1.9 AA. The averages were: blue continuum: 3.64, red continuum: 6.17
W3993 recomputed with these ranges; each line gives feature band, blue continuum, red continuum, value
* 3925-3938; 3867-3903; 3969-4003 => 6.4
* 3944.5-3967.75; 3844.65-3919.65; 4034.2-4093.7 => 4.9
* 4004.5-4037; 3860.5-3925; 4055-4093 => -4.2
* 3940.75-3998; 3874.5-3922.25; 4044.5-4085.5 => 7.2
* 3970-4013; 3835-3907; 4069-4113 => -4.2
